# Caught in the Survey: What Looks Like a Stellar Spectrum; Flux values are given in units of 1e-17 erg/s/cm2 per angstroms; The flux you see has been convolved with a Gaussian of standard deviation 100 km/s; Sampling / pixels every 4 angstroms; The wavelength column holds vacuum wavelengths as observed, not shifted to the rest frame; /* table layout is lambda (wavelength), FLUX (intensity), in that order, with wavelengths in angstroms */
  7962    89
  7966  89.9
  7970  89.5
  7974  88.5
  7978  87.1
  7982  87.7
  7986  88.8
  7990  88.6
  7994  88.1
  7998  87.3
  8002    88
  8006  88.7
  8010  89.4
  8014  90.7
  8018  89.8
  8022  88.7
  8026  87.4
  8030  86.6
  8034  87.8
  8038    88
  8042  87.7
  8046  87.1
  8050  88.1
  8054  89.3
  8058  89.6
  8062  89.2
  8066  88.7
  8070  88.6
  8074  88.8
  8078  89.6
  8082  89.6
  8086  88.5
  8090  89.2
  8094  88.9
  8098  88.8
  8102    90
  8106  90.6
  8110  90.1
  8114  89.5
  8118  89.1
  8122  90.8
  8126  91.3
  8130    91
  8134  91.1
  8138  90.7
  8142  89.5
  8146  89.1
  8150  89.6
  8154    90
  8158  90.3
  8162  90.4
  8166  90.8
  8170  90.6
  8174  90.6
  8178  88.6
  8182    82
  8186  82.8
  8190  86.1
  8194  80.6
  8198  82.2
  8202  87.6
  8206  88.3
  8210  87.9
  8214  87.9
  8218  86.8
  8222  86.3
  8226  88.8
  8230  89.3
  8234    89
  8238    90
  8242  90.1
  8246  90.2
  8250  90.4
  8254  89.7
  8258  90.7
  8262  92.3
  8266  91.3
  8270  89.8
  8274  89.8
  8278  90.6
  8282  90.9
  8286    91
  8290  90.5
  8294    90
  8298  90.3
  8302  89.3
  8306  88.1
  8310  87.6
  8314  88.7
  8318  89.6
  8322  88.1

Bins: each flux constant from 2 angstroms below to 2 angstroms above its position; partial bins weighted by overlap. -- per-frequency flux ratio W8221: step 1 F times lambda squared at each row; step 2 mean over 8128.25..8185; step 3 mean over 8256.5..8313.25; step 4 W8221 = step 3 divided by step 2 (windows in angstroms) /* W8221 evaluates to 1.04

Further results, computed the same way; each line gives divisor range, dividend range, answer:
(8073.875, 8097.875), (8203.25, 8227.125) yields 1.02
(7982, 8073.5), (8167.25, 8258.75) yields 1.04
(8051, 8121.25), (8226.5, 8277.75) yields 1.05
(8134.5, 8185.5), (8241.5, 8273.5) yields 1.04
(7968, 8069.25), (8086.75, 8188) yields 1.04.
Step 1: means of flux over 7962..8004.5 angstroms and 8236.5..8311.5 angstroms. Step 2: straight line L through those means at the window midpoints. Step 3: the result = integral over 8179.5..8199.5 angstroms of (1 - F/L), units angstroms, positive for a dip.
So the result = 1.5 angstroms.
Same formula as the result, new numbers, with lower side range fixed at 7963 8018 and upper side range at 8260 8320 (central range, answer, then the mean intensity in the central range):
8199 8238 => 0.8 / 87.9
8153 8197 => 1.1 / 87.3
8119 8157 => -0.4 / 90.3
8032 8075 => 0.3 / 88.4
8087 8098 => 0.0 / 89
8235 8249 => 0.0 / 90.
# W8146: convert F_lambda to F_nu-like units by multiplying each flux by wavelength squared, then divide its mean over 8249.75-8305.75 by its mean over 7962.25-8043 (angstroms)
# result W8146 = 1.09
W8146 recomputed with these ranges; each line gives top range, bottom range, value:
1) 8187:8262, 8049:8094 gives 1.03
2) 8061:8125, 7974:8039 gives 1.03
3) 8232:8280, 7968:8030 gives 1.09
